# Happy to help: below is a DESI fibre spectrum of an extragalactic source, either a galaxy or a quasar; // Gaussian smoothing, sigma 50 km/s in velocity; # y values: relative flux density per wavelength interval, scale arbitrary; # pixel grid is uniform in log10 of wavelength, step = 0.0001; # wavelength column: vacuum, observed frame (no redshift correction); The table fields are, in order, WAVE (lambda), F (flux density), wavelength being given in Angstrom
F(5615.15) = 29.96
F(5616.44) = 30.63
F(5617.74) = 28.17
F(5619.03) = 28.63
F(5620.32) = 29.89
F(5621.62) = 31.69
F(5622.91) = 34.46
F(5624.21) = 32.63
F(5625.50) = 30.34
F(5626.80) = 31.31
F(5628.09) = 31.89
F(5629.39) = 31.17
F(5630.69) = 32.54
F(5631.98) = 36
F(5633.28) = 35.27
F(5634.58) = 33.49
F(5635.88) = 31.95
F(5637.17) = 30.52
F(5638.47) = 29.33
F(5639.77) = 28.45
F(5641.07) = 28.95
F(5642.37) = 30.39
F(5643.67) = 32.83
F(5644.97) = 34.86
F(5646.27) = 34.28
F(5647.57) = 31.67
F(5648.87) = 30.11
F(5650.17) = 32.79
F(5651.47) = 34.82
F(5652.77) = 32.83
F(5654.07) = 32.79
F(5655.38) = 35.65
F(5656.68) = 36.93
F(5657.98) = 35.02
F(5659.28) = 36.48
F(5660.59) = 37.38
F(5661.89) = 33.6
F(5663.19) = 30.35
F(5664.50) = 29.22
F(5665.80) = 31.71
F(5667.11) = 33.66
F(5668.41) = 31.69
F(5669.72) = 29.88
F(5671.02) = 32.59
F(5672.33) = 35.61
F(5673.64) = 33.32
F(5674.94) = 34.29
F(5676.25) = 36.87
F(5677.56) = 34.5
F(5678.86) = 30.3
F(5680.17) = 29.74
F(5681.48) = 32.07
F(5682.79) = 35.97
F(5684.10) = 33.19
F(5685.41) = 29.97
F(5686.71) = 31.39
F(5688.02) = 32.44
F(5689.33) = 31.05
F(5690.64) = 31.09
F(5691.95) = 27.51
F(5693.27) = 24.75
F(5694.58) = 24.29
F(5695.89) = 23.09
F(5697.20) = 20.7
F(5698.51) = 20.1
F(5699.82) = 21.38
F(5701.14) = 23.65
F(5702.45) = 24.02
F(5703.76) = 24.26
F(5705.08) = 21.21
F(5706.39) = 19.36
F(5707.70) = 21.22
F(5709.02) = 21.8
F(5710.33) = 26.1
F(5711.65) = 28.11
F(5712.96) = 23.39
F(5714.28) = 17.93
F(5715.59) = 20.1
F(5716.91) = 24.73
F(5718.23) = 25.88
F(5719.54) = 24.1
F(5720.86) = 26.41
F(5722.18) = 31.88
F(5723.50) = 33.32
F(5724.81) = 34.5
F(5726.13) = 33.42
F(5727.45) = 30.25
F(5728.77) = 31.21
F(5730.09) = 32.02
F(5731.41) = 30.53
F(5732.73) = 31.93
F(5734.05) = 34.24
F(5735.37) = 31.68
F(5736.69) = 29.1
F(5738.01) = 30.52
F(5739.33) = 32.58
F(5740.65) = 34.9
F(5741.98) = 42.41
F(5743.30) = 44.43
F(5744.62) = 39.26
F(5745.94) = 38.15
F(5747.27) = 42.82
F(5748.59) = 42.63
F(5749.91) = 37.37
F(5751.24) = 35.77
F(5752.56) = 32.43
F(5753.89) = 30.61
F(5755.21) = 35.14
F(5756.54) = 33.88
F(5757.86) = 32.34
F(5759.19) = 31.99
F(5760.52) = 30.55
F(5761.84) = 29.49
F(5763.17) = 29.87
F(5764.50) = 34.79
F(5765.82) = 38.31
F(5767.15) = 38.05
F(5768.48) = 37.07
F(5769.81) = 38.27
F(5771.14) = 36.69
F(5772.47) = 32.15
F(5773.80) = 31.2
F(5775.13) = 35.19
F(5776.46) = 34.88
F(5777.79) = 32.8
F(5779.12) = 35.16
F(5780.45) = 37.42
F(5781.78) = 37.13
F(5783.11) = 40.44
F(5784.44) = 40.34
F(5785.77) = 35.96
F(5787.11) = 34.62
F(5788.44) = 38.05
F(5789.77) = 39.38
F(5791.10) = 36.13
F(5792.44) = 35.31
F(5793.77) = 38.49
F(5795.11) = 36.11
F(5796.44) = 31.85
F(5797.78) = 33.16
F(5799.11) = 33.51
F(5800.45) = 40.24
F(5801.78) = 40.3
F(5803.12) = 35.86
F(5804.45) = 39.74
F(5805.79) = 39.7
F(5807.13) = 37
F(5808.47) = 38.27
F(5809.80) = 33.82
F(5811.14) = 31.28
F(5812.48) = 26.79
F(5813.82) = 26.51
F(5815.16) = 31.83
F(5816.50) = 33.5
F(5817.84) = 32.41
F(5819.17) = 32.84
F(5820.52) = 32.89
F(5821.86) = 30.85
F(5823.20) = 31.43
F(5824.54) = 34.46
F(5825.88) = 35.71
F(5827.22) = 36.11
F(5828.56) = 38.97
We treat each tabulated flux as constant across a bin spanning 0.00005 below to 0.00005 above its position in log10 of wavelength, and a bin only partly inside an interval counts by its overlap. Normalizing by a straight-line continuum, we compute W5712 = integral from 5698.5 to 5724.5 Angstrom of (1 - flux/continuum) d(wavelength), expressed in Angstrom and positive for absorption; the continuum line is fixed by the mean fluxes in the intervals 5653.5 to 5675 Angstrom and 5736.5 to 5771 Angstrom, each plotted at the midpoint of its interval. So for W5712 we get 7.84 Angstrom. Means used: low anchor 33.5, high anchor 35.6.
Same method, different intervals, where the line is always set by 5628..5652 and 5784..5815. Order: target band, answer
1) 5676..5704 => 4.2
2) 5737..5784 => -1.1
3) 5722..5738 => 1.0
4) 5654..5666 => -0.5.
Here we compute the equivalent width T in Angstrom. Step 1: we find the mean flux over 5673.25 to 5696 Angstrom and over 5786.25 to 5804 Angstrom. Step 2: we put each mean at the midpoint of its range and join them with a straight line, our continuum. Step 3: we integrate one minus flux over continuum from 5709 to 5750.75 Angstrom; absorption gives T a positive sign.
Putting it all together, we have 2.09 Angstrom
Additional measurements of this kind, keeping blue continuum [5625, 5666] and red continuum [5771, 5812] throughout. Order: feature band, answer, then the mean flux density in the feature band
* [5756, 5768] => 0.7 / 33.3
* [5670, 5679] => -0.2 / 34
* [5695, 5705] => 3.4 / 22.4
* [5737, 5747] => -0.7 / 37.4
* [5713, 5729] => 3.2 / 27.5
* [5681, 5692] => 0.6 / 31.9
